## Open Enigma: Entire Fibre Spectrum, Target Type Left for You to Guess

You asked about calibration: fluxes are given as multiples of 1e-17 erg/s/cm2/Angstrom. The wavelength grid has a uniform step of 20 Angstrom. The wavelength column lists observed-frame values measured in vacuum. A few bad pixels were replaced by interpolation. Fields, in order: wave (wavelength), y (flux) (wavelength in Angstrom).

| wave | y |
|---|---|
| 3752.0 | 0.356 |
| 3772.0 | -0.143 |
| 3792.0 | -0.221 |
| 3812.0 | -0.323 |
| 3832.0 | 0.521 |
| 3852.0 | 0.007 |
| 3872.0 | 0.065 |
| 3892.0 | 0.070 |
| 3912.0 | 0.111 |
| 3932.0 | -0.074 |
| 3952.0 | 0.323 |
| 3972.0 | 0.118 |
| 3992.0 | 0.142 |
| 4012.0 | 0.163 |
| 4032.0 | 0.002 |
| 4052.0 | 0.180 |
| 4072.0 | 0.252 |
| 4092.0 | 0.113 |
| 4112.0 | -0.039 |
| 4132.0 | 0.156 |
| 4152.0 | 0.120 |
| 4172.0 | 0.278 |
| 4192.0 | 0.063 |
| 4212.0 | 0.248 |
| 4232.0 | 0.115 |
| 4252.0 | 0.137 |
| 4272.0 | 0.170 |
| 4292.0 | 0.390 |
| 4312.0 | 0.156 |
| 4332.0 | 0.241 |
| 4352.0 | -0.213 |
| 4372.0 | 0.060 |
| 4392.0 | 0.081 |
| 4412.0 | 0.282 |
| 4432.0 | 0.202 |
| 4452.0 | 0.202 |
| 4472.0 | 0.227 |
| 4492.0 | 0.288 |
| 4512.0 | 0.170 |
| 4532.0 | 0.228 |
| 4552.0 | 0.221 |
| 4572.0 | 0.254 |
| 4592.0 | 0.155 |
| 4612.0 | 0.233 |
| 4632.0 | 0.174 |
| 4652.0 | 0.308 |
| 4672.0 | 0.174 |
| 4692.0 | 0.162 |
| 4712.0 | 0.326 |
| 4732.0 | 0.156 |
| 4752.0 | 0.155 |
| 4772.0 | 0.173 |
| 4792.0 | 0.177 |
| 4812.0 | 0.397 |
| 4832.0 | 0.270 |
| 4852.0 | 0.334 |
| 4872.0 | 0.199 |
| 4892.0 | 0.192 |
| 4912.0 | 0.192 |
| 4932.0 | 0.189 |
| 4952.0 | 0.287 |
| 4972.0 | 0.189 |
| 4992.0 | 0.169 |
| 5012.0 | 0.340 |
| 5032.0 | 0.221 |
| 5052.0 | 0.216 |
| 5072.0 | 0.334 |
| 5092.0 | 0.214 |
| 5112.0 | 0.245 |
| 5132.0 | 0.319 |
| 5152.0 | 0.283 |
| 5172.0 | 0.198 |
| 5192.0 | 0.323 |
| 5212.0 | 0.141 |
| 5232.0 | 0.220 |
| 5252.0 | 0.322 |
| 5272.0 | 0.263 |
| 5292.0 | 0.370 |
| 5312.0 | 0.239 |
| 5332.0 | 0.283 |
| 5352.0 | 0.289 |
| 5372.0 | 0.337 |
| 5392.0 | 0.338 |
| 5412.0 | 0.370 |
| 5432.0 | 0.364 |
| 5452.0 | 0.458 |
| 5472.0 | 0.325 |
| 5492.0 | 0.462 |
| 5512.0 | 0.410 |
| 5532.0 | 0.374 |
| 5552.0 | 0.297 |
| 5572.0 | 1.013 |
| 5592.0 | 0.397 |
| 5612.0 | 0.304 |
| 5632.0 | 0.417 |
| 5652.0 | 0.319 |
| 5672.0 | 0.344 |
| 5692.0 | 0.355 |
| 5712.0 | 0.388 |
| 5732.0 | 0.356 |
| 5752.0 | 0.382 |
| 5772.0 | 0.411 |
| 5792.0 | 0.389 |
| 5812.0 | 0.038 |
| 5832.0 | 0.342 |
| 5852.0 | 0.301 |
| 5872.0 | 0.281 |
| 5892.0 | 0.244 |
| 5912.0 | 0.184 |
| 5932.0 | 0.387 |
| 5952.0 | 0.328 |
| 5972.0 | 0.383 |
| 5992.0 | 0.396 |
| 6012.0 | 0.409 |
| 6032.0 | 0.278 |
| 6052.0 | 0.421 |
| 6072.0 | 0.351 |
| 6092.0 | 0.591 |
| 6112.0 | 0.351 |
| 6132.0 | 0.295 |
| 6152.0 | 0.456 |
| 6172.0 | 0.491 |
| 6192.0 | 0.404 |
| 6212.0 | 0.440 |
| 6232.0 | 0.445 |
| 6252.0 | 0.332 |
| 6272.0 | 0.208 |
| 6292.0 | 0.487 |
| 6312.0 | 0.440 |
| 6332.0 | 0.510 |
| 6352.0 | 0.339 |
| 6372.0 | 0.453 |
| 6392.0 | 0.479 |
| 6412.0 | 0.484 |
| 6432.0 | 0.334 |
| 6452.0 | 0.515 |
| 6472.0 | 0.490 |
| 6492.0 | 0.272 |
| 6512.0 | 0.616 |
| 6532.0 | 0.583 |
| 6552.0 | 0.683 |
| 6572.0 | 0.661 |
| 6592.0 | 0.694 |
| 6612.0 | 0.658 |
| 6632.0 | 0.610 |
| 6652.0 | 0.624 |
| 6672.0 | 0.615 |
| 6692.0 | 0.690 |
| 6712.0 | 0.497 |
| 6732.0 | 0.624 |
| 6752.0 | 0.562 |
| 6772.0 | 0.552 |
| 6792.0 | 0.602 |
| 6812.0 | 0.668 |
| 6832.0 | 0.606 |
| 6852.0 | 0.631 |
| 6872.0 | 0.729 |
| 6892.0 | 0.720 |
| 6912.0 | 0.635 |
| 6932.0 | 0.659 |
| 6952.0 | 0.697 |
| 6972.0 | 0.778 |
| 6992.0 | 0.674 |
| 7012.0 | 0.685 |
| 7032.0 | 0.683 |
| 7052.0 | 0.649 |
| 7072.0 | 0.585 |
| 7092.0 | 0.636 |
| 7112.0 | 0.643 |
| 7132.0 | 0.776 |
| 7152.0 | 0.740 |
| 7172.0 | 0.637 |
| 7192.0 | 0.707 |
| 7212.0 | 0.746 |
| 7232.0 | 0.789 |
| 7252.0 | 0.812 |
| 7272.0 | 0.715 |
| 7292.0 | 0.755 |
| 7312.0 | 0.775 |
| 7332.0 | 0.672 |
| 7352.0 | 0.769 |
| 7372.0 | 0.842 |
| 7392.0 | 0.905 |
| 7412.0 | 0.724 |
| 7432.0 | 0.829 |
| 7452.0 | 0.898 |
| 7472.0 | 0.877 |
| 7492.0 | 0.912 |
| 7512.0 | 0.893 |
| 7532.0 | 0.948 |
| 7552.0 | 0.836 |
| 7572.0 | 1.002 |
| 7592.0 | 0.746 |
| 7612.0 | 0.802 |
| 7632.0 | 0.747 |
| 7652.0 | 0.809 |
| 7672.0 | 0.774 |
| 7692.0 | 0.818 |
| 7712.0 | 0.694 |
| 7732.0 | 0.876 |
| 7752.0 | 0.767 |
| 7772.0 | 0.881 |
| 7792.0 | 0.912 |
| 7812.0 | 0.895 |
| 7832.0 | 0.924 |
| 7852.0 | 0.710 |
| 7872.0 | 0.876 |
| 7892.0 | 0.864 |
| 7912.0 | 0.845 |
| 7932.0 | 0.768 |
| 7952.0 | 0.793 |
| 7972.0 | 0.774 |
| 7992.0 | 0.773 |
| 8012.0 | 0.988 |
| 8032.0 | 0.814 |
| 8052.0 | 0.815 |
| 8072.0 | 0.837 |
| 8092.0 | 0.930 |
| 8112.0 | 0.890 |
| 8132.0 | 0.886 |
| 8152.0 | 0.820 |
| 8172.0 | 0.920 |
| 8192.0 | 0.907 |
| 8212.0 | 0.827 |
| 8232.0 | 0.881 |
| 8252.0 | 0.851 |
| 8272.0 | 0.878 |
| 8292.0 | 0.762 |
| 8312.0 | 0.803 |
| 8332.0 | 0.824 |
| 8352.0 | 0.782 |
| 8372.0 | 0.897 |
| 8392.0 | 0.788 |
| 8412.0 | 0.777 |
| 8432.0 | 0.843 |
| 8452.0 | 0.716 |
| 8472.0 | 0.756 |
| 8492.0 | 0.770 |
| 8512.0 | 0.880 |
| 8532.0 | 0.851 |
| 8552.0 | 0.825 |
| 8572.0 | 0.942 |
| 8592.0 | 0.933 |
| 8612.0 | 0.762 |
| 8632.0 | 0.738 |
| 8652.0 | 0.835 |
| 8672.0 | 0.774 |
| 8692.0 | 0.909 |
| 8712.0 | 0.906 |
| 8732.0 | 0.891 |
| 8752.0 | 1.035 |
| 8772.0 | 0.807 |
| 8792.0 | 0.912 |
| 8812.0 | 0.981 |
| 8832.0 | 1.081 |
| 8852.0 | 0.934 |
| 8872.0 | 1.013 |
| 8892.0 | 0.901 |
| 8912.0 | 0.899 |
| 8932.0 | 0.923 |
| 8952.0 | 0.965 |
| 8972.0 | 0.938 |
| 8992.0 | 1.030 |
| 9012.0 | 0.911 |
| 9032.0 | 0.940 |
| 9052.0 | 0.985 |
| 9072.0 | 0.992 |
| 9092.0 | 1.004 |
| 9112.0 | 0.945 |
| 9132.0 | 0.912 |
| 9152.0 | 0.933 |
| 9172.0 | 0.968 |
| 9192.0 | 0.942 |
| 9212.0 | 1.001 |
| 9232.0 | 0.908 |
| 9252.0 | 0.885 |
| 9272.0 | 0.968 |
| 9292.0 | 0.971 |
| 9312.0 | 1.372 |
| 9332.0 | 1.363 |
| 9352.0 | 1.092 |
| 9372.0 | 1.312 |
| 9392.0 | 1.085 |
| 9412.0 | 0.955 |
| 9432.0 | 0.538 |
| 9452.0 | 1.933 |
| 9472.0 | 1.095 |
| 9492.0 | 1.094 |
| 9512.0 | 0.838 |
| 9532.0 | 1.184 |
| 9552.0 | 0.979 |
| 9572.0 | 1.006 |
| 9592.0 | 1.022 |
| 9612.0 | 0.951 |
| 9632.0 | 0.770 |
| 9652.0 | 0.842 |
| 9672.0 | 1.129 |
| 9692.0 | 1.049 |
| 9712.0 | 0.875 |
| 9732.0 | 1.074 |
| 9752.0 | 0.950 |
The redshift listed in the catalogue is 0.635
